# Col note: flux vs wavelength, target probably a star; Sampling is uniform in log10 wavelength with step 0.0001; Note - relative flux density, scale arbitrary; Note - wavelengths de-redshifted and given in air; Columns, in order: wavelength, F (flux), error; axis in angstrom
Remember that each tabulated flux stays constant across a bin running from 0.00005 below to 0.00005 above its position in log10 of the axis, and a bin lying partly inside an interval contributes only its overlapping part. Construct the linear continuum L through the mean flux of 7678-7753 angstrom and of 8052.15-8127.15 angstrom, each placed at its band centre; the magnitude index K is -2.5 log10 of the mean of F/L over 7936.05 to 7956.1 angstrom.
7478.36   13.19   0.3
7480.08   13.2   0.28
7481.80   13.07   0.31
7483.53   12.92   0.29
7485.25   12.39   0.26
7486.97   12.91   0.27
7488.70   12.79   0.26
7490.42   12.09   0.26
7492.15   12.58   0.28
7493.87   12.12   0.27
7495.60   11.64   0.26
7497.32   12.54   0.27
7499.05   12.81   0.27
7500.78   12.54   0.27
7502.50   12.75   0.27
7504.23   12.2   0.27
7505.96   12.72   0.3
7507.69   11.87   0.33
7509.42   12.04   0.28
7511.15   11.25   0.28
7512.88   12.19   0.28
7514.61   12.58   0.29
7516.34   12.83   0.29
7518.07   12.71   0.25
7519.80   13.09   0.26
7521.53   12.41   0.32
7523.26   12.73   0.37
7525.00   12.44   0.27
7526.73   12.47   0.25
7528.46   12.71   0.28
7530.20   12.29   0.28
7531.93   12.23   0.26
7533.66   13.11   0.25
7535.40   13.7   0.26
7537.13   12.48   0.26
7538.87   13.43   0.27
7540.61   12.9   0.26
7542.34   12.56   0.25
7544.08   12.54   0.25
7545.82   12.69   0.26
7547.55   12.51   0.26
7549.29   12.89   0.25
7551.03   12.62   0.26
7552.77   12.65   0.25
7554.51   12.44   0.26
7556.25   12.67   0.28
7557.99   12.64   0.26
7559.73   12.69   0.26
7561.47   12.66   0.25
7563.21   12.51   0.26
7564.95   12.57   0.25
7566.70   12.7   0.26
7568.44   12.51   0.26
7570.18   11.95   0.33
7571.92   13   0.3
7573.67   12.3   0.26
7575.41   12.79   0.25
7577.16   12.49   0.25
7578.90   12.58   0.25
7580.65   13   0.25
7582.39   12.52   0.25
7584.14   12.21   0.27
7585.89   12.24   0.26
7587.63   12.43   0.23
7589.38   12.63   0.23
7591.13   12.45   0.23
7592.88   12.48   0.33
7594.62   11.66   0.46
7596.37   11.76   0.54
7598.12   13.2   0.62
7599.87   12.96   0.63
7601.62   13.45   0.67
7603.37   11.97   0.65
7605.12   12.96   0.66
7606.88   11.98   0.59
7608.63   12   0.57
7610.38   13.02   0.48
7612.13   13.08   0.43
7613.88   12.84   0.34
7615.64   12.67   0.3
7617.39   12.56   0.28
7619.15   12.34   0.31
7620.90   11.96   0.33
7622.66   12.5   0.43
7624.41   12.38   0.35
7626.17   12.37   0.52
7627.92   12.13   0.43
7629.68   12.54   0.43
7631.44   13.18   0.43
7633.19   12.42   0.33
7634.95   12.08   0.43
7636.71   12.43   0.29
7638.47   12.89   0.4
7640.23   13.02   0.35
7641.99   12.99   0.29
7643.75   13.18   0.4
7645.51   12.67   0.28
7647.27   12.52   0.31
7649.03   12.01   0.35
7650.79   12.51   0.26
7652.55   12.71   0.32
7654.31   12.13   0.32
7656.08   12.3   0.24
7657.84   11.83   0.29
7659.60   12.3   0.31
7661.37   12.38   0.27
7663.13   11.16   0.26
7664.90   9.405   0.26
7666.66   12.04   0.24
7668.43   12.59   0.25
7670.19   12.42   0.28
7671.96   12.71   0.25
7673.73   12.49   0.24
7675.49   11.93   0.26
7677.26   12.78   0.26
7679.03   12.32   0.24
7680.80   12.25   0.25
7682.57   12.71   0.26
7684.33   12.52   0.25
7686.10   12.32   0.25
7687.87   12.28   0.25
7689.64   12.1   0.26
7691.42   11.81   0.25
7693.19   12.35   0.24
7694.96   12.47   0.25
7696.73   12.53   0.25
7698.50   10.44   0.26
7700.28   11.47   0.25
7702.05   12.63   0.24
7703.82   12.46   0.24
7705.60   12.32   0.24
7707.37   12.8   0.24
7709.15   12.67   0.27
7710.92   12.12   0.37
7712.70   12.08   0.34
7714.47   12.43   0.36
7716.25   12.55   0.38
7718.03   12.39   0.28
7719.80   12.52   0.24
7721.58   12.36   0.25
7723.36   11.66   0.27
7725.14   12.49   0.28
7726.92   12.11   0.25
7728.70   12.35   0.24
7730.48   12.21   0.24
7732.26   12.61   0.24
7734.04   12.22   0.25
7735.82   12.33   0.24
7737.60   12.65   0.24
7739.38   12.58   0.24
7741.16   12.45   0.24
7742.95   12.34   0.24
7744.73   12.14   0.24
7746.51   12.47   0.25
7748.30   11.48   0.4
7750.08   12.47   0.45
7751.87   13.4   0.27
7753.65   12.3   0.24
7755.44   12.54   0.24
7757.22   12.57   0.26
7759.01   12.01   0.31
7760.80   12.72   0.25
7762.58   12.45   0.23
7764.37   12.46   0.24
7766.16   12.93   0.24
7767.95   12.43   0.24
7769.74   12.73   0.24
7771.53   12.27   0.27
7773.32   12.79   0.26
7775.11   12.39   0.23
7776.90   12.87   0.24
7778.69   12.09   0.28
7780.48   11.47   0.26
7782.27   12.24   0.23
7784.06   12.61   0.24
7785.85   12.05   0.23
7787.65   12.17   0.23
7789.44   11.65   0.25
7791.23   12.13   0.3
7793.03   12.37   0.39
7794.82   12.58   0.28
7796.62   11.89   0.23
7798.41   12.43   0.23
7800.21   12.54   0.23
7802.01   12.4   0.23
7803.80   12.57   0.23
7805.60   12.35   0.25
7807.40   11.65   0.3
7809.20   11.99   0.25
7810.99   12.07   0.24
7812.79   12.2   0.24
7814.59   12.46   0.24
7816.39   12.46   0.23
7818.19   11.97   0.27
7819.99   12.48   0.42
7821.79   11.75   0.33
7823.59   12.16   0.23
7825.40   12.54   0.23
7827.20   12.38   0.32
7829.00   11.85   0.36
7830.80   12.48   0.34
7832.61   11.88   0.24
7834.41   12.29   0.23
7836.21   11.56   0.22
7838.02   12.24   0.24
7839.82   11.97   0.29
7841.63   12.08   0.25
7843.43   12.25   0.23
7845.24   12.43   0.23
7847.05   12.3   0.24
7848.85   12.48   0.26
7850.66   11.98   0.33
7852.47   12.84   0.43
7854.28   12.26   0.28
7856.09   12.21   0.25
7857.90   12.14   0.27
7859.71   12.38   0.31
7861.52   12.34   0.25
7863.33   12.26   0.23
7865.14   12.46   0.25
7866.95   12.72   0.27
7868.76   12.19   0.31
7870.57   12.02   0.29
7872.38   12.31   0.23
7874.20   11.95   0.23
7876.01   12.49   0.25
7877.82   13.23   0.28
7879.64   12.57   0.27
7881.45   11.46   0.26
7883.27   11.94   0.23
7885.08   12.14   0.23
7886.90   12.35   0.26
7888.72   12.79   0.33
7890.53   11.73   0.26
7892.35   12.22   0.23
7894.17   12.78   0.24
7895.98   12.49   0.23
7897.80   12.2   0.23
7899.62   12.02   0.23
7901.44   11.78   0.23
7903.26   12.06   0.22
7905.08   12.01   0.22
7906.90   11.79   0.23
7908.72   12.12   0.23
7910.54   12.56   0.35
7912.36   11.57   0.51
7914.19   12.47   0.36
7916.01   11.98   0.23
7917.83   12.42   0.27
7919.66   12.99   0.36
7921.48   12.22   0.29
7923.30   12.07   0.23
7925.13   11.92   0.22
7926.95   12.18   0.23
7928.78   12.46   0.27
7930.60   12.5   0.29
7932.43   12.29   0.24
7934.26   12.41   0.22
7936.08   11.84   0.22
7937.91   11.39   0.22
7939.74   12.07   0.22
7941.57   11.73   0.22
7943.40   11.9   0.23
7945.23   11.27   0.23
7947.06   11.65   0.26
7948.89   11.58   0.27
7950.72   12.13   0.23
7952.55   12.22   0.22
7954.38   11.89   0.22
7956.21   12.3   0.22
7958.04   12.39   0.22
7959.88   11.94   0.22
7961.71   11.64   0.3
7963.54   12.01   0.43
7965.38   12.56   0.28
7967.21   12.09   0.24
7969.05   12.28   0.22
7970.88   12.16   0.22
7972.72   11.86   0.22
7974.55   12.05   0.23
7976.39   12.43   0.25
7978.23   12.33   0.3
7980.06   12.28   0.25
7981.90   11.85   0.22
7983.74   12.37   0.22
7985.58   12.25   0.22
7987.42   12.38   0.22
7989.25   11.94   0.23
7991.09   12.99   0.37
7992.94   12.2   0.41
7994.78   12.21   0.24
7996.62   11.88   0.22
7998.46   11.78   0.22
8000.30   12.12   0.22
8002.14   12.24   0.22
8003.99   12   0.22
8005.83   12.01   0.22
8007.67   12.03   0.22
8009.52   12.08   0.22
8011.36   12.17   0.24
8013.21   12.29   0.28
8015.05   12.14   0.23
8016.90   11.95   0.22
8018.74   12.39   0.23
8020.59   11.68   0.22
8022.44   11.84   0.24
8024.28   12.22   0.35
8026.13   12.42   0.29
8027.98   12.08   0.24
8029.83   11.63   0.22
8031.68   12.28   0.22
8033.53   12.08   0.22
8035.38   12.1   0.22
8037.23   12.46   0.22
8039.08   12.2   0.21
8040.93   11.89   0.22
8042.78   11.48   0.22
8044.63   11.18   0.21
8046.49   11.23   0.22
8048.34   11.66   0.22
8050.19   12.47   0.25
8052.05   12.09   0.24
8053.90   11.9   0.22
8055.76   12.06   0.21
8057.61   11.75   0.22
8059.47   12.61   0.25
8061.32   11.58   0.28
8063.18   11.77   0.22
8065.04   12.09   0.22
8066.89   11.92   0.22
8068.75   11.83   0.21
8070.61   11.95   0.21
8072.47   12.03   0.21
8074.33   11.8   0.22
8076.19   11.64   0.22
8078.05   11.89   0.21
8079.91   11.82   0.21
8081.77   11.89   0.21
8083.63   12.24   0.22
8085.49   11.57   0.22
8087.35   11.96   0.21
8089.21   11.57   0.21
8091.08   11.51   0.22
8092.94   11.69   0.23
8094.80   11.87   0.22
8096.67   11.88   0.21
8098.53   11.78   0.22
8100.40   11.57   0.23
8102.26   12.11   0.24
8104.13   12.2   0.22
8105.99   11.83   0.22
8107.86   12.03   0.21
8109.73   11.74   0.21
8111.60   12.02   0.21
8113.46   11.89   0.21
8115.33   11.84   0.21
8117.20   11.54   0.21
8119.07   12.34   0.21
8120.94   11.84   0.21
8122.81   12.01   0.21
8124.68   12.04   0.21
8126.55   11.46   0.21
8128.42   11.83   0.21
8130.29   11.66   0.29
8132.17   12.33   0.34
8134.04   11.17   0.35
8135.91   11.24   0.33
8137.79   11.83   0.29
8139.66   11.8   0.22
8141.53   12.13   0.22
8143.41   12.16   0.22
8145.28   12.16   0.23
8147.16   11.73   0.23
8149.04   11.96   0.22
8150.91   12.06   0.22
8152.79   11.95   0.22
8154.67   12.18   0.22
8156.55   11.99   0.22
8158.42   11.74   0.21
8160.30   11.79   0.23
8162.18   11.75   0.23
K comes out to 0.02 mag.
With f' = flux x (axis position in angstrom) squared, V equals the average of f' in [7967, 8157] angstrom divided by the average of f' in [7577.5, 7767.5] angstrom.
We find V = 1.1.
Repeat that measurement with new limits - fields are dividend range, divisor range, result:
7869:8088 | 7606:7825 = 1.05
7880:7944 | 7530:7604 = 1.05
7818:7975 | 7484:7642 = 1.06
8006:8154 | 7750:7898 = 1.03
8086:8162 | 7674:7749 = 1.07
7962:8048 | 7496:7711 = 1.08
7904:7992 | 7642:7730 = 1.06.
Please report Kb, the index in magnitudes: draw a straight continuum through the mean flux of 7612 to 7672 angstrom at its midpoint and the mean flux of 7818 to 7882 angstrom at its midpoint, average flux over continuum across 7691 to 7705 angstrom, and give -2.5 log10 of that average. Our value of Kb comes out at 0.03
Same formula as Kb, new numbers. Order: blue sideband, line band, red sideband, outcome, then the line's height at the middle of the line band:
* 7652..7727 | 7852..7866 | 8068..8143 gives -0.03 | 12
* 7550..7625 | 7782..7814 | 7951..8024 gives 0.01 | 12.3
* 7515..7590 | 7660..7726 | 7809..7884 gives 0.02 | 12.4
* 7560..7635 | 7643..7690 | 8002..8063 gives 0.02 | 12.4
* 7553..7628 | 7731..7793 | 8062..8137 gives -0.01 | 12.3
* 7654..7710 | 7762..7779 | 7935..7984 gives -0.04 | 12.1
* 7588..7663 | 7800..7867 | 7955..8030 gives 0.00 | 12.3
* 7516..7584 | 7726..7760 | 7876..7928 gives 0.00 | 12.4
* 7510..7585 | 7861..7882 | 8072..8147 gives -0.02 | 12.2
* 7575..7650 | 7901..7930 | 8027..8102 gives -0.01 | 12.1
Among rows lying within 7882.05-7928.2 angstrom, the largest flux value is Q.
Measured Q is 12.99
